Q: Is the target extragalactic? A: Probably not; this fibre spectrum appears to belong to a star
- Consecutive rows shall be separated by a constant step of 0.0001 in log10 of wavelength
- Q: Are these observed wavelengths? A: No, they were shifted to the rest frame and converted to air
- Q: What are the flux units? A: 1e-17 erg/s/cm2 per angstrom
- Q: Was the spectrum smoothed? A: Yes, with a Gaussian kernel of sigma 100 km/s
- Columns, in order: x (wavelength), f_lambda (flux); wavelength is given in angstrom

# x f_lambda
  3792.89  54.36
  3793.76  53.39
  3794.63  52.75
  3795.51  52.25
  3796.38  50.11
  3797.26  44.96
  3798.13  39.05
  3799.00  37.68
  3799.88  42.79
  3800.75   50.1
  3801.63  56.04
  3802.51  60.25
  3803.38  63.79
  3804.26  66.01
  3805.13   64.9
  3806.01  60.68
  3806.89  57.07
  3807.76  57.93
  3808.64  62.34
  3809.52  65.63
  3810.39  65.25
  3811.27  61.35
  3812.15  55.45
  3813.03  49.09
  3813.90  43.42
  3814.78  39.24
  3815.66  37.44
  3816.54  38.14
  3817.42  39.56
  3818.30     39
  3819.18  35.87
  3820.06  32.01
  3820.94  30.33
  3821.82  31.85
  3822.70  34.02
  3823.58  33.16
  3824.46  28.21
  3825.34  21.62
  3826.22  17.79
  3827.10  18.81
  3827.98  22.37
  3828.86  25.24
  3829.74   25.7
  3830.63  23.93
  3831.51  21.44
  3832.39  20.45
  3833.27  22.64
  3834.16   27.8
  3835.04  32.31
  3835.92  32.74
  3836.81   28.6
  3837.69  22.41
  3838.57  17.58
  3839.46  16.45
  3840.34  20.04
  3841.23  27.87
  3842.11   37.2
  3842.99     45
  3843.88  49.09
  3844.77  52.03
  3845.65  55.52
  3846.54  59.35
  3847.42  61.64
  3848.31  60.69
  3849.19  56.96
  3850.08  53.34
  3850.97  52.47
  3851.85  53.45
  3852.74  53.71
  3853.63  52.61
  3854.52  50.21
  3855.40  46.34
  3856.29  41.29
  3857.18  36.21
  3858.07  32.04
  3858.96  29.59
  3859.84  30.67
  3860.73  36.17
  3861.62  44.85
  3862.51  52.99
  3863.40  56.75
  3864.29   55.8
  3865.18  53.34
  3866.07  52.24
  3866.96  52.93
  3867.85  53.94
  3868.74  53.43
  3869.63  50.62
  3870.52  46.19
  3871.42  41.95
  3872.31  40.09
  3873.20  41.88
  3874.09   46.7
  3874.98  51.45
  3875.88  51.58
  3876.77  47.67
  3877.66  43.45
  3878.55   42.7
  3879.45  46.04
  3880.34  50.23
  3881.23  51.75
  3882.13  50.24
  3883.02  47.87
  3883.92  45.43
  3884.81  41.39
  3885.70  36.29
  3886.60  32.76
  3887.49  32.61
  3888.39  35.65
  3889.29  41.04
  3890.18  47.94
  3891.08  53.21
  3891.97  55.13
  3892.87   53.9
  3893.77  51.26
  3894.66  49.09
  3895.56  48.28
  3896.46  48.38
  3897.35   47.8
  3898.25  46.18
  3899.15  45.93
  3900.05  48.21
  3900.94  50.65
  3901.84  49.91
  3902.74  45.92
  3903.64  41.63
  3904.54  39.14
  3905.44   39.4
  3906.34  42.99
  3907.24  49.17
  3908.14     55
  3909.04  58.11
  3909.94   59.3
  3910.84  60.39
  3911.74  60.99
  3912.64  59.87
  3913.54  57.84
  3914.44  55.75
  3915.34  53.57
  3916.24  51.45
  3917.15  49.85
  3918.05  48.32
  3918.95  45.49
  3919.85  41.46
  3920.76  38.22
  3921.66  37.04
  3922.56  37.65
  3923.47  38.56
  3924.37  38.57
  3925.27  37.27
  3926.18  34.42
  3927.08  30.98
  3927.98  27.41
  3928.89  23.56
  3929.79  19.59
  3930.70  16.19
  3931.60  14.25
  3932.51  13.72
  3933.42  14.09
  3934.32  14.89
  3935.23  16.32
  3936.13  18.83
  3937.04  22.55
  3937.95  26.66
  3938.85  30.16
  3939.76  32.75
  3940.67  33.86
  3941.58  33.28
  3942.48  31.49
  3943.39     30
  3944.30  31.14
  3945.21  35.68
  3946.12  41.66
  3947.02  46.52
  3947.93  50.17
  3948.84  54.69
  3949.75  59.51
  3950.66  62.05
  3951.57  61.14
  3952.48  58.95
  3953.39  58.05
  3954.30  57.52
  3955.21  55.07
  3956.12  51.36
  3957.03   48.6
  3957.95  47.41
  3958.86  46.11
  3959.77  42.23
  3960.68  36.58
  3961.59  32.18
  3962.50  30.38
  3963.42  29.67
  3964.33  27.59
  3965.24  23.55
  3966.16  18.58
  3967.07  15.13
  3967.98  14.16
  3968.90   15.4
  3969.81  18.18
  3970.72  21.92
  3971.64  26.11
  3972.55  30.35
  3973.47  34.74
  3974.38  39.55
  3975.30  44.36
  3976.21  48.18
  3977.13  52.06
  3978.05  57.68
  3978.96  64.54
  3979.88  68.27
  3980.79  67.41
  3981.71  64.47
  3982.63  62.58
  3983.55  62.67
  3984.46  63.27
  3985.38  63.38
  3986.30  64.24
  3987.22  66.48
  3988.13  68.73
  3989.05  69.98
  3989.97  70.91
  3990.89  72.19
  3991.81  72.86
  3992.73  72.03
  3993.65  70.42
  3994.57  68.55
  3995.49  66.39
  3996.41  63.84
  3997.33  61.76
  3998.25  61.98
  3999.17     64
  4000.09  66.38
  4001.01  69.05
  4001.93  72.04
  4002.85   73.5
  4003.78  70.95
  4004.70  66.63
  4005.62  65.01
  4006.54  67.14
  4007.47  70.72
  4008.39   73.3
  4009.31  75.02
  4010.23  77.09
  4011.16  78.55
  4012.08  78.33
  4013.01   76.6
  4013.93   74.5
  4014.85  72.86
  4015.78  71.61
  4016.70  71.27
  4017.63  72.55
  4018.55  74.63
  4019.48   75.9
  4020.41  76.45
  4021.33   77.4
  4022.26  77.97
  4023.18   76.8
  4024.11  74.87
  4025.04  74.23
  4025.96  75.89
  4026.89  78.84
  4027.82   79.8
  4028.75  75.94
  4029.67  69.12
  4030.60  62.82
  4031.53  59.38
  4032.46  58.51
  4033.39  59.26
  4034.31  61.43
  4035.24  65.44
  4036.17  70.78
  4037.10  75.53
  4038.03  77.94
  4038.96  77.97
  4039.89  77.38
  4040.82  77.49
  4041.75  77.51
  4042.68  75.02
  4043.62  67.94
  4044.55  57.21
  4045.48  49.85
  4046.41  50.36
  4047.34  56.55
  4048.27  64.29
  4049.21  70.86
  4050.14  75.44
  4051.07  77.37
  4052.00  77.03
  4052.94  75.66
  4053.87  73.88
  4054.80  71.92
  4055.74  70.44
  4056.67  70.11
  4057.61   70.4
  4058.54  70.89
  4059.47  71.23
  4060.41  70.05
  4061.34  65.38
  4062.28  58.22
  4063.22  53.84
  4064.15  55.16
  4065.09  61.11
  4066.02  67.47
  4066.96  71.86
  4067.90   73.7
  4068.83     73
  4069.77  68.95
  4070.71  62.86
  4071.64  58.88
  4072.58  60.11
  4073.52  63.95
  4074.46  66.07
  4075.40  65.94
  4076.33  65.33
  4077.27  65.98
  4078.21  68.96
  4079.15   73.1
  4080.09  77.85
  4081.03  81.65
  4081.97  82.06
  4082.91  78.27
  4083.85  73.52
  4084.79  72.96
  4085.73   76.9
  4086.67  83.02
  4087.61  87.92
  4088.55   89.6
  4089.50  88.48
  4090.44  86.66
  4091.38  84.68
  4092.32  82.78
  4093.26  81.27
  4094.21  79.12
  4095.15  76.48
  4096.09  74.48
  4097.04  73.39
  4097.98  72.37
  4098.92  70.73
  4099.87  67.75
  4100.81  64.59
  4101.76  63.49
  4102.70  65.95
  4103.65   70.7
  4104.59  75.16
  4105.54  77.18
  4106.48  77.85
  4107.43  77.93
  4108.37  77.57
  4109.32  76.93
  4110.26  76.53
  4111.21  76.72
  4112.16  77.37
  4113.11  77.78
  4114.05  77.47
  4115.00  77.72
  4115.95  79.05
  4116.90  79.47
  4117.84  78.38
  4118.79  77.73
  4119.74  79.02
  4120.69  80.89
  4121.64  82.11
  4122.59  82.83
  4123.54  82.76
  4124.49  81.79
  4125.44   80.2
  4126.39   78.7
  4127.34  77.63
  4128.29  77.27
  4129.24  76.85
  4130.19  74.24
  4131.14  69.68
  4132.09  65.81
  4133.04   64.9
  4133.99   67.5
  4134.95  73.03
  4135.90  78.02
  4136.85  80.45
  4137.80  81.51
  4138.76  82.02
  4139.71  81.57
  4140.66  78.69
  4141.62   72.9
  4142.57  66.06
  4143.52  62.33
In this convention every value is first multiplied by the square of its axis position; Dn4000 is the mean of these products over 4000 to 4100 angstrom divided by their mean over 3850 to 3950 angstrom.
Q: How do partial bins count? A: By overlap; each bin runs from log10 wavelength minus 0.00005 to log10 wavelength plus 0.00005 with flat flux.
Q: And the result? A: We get 1.81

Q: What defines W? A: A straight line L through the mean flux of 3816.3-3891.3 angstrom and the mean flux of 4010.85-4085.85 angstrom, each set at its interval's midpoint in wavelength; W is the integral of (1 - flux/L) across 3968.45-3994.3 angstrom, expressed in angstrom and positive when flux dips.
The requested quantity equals 2.31 angstrom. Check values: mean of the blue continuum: 40.3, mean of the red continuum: 70.3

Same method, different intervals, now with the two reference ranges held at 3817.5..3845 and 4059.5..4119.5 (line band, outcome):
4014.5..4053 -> -4.36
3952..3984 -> 6.32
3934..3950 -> 4.78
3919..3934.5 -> 5.58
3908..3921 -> -3.07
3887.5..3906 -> -3.01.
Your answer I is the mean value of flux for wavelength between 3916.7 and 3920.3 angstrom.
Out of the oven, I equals 46.4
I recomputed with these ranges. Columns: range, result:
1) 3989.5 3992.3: 71.9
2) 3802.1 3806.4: 63.2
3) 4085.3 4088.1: 82.8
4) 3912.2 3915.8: 56.8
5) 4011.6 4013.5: 77.5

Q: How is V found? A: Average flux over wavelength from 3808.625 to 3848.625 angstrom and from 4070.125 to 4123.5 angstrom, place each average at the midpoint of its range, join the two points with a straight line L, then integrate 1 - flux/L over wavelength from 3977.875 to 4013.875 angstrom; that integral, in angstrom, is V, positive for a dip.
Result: -4.64 angstrom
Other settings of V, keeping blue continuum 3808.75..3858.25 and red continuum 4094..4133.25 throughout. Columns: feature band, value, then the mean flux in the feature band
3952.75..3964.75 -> 2.5 angstrom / 43.6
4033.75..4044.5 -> -1.1 angstrom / 72.4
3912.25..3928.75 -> 2.3 angstrom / 43.1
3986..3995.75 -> -1.6 angstrom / 69.5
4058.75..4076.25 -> 1.2 angstrom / 65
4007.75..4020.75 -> -2.6 angstrom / 74.8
